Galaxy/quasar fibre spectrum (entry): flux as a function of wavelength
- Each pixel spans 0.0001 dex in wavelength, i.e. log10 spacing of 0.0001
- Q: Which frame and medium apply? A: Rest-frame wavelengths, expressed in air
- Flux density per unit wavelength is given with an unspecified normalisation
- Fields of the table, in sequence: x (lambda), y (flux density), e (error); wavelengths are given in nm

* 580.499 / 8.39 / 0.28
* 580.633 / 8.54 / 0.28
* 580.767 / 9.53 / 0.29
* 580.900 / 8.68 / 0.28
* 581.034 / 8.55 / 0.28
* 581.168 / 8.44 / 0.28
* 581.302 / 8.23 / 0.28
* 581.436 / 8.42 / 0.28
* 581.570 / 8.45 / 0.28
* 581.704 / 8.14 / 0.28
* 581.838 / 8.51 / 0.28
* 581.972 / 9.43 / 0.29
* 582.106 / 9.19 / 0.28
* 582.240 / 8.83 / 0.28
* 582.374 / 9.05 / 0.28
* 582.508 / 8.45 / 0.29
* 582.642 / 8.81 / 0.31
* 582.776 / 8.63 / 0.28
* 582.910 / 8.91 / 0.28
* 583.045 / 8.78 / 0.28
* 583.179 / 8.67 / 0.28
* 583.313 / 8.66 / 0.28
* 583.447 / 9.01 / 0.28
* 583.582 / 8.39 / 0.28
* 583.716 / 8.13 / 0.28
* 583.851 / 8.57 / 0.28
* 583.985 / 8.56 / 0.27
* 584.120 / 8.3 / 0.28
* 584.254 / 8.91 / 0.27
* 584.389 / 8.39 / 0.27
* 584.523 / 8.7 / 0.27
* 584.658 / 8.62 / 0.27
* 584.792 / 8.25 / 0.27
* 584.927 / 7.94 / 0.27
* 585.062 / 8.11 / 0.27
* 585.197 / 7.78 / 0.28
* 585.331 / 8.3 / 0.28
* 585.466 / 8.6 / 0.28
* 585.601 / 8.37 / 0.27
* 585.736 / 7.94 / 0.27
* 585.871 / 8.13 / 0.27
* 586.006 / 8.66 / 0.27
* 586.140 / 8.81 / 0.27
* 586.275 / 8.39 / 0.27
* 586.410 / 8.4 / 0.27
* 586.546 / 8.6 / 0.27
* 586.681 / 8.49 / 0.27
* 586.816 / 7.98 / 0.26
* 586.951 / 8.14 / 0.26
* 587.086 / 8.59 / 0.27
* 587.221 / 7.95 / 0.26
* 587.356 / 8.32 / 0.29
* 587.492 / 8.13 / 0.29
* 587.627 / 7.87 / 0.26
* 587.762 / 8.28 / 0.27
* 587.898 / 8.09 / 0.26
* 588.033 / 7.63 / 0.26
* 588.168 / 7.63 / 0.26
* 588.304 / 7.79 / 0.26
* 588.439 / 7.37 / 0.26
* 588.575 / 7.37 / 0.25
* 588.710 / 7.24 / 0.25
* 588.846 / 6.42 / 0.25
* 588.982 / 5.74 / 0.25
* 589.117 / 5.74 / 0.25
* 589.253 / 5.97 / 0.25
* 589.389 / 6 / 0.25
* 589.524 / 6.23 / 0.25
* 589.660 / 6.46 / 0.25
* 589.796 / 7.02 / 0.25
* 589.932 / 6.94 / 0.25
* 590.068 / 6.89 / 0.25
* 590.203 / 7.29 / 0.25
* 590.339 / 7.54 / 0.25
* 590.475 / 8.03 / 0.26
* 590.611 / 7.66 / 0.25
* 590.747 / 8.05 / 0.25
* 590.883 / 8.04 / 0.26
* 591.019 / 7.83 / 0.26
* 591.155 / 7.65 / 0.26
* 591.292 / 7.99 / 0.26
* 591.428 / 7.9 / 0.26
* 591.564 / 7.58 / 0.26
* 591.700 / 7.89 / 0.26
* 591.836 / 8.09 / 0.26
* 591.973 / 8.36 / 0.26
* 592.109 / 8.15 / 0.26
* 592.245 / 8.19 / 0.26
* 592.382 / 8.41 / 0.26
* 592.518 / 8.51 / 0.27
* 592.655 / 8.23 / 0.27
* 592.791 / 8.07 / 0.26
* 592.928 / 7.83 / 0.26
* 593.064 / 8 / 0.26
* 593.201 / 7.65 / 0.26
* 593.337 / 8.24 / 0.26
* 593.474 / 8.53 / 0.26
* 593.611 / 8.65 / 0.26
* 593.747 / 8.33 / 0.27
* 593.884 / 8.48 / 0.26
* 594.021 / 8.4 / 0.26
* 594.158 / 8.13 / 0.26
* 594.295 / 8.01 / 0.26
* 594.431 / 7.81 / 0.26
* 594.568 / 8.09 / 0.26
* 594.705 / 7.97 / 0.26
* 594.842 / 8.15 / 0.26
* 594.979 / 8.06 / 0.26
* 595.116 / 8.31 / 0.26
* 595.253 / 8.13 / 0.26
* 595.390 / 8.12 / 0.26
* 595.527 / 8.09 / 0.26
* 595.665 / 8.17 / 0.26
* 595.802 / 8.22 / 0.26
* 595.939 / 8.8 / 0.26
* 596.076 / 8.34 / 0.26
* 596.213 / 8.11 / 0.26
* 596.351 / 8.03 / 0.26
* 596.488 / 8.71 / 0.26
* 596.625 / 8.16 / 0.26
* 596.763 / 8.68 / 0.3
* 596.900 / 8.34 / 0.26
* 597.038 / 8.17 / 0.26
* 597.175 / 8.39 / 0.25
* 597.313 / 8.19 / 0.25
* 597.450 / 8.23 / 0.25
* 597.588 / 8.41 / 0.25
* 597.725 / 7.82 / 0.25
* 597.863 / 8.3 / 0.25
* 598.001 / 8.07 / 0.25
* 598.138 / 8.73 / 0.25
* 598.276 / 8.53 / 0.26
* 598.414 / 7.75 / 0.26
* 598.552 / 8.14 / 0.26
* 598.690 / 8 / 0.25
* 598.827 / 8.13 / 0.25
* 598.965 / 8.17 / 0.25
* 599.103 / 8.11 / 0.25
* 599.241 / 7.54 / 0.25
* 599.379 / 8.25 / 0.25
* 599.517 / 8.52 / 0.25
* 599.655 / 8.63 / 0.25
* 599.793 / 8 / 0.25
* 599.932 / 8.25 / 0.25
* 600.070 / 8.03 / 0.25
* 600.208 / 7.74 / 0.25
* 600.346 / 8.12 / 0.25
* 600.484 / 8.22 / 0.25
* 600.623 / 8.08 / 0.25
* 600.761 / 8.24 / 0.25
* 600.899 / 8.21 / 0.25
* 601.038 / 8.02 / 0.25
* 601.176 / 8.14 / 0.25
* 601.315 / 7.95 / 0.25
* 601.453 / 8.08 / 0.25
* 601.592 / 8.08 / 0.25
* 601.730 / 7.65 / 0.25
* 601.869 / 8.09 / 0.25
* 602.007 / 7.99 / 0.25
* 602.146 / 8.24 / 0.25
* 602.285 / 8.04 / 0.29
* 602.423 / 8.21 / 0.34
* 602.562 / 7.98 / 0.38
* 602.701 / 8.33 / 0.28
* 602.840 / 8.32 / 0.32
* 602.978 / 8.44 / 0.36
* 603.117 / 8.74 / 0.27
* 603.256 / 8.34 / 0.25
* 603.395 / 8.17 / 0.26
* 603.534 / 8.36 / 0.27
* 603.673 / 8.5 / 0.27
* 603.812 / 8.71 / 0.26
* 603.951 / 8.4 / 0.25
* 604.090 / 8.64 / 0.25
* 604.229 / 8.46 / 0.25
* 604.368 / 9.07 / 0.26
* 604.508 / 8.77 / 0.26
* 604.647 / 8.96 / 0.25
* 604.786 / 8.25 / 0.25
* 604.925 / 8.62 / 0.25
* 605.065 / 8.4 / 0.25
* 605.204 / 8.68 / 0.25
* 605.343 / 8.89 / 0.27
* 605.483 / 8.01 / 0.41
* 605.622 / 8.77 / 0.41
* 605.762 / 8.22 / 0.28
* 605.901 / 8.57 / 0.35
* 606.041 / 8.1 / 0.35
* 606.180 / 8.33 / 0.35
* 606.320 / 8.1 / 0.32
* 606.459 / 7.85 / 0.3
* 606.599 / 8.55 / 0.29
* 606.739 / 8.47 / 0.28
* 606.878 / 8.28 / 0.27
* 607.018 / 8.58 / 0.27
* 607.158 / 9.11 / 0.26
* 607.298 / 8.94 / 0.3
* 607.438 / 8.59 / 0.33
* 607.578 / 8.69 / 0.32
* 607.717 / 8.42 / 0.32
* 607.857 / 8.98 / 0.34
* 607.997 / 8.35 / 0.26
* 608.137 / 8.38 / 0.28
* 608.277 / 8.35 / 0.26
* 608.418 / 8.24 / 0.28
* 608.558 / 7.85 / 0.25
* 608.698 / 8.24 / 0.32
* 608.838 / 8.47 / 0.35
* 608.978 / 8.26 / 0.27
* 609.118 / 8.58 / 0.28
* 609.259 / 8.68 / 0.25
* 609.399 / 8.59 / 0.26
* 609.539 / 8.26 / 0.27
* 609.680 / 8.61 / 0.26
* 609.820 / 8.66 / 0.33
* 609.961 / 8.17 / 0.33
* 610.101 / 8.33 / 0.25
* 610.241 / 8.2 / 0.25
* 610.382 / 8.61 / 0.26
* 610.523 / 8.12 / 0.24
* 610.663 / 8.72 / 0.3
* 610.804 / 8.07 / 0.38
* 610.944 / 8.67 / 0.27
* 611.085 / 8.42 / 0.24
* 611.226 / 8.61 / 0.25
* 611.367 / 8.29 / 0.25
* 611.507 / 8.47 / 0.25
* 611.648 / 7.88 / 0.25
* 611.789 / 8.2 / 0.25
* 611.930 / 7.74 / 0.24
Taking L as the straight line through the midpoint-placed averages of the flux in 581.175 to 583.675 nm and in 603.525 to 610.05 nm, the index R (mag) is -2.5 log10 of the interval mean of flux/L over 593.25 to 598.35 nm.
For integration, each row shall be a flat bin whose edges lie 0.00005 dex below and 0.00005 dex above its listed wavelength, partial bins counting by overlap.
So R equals 0.04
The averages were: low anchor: 8.69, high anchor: 8.49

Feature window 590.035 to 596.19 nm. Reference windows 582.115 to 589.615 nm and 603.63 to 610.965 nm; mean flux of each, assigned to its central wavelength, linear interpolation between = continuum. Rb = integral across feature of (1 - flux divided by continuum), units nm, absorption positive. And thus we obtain 0.10 nm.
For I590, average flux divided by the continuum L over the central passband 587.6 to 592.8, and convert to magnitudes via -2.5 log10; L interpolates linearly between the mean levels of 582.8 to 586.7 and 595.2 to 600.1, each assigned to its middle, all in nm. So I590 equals 0.12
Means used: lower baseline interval 8.46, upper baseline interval 8.23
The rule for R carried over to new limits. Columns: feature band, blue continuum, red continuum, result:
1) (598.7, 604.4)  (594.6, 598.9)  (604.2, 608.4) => 0.021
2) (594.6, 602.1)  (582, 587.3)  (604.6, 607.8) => 0.042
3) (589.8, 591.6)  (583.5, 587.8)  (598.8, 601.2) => 0.087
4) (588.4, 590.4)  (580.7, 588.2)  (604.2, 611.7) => 0.258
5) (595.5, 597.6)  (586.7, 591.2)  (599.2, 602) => -0.062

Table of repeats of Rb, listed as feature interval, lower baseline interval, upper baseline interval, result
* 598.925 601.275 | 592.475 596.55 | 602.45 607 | 0.06 nm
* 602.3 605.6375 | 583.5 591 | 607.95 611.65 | -0.10 nm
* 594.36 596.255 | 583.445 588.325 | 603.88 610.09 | 0.05 nm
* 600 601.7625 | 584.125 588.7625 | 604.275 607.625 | 0.08 nm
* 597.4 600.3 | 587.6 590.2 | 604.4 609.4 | -0.13 nm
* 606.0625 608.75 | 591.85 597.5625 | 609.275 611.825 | -0.02 nm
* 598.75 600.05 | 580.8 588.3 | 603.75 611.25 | 0.04 nm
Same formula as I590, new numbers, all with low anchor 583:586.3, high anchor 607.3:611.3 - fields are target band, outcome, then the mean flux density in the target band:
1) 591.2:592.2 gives 0.059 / 7.99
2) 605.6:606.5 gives 0.023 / 8.27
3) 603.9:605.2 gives -0.023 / 8.62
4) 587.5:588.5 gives 0.081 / 7.84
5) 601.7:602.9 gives 0.044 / 8.1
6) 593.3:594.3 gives 0.010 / 8.36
